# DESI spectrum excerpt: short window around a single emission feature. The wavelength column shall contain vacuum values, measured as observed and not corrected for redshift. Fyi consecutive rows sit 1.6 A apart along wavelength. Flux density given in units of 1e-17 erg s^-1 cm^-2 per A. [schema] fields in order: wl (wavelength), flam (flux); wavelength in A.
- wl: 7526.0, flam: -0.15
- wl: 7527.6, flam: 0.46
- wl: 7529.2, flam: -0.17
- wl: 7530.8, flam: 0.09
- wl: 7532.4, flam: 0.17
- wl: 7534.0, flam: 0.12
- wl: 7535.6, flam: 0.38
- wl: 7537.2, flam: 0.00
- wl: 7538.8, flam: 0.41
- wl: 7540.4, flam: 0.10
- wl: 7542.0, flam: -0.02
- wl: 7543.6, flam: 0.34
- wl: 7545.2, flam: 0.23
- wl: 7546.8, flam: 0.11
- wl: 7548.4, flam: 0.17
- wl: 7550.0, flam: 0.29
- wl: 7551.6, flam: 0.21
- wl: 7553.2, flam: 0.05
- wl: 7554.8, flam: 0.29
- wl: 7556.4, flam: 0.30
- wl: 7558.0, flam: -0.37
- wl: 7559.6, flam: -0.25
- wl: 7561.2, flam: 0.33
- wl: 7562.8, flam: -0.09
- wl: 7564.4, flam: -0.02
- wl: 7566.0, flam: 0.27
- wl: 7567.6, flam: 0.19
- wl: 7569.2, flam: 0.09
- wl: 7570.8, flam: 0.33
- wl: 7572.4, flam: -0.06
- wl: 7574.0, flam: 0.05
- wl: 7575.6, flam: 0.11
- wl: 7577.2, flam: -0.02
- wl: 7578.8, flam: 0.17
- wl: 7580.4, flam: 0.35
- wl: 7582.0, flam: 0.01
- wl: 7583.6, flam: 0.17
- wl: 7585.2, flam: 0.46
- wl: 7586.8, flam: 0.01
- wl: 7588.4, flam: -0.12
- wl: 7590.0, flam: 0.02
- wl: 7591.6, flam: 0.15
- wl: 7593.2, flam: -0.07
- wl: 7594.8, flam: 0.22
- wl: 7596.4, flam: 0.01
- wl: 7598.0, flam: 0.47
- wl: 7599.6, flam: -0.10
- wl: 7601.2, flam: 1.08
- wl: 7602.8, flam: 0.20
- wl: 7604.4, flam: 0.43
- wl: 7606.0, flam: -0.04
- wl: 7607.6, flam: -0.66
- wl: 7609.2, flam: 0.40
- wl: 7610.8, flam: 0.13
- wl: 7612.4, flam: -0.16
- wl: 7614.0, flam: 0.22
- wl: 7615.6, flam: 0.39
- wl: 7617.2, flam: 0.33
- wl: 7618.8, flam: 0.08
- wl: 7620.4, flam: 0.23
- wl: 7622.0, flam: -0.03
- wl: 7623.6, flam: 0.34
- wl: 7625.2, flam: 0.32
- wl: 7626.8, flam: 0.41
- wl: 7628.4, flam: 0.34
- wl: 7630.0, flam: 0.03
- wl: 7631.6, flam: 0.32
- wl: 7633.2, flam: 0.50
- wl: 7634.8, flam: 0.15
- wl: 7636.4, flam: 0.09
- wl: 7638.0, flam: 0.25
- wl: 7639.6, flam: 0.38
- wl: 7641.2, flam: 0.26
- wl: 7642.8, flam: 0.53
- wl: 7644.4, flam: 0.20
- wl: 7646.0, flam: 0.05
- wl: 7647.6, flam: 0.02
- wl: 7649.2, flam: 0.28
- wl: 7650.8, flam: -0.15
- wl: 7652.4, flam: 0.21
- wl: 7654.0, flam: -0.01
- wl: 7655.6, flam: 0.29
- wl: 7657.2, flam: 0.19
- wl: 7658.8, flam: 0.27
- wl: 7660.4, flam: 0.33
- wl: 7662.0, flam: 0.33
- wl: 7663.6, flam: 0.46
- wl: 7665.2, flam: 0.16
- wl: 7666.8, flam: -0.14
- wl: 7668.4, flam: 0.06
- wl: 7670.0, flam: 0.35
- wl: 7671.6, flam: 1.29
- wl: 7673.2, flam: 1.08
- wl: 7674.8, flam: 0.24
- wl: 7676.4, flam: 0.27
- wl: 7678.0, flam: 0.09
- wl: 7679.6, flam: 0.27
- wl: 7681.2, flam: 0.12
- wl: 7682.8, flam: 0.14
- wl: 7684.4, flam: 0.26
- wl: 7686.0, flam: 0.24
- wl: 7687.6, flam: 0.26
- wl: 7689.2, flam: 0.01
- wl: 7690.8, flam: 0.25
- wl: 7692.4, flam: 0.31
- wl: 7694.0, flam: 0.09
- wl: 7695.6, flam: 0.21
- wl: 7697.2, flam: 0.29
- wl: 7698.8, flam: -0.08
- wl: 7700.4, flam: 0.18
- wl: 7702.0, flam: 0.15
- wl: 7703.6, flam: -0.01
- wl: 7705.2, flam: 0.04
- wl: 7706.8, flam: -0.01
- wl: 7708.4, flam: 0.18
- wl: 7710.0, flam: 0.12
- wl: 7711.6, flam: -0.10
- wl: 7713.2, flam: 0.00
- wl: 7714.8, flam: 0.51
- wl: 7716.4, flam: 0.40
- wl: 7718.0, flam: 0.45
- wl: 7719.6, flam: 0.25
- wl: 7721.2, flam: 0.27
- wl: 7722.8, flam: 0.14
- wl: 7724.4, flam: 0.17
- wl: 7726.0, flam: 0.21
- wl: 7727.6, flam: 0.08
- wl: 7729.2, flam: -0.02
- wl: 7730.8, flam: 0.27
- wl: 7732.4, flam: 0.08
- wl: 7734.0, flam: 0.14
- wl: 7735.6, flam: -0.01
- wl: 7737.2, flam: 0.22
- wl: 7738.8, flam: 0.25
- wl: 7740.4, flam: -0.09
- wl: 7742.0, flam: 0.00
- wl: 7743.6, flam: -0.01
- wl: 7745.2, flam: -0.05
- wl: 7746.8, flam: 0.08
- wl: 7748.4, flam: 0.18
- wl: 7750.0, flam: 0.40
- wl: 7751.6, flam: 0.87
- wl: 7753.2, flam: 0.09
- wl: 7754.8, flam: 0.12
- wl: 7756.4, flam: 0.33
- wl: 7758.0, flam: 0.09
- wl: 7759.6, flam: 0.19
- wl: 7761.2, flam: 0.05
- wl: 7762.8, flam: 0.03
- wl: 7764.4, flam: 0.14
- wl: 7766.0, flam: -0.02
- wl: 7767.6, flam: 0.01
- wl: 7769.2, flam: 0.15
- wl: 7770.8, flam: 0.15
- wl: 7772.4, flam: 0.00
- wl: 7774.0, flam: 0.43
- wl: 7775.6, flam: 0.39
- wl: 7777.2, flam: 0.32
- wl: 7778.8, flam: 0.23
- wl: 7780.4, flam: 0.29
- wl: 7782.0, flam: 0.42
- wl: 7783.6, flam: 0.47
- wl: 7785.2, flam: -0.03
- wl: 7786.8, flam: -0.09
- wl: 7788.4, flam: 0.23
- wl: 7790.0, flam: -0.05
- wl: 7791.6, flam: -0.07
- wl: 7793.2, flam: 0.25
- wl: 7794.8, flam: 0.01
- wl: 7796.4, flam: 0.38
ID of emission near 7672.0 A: H-alpha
